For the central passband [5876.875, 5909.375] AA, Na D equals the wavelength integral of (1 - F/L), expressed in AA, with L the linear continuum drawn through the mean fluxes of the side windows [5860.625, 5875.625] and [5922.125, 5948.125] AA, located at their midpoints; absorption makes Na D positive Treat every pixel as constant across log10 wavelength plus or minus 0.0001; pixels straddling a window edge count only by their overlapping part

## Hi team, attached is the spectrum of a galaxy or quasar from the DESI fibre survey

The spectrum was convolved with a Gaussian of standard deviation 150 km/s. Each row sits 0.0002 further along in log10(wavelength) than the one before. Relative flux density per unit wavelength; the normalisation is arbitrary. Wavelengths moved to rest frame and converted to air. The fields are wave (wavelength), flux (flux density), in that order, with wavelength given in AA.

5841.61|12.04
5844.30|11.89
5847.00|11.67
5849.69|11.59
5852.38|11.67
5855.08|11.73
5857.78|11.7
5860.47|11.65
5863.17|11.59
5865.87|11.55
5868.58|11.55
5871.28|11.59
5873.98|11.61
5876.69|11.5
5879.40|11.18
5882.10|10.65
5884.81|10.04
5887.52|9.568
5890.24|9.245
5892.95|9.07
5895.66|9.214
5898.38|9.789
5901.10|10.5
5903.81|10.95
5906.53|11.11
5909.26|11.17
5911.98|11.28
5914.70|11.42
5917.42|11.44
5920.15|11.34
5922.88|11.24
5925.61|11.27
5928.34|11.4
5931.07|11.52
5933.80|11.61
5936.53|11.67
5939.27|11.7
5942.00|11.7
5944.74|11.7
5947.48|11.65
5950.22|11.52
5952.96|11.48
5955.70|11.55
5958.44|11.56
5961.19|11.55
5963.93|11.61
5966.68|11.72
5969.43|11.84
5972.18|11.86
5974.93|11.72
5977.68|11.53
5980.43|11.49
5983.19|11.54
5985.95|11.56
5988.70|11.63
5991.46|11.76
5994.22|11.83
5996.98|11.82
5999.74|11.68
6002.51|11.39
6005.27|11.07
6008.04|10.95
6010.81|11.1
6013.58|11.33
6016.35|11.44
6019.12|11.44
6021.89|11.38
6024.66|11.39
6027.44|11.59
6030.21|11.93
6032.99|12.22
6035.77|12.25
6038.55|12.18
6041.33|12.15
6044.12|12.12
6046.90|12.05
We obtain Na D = 3.8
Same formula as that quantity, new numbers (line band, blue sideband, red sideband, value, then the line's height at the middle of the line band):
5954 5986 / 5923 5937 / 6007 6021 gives -0.73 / 11.4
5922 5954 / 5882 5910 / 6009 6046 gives -2.85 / 10.6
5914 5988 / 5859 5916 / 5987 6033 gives -2.73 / 11.2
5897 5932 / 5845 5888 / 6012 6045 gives 1.13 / 11.5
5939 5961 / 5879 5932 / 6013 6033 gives -1.20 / 11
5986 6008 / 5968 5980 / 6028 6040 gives 0.58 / 11.9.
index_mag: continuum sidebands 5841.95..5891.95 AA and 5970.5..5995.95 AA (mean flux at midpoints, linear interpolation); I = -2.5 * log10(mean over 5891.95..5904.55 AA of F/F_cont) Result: 0.15 mag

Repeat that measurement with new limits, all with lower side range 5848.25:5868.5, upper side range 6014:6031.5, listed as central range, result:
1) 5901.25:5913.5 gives 0.05 mag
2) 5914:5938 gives 0.01 mag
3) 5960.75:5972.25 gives -0.01 mag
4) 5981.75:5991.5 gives 0.00 mag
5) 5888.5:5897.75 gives 0.25 mag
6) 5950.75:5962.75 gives 0.00 mag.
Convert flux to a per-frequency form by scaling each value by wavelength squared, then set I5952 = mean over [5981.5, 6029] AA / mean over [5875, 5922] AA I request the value 1.12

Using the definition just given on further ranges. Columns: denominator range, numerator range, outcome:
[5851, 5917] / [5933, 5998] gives 1.10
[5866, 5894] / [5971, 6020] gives 1.12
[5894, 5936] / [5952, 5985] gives 1.07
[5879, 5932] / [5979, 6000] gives 1.13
